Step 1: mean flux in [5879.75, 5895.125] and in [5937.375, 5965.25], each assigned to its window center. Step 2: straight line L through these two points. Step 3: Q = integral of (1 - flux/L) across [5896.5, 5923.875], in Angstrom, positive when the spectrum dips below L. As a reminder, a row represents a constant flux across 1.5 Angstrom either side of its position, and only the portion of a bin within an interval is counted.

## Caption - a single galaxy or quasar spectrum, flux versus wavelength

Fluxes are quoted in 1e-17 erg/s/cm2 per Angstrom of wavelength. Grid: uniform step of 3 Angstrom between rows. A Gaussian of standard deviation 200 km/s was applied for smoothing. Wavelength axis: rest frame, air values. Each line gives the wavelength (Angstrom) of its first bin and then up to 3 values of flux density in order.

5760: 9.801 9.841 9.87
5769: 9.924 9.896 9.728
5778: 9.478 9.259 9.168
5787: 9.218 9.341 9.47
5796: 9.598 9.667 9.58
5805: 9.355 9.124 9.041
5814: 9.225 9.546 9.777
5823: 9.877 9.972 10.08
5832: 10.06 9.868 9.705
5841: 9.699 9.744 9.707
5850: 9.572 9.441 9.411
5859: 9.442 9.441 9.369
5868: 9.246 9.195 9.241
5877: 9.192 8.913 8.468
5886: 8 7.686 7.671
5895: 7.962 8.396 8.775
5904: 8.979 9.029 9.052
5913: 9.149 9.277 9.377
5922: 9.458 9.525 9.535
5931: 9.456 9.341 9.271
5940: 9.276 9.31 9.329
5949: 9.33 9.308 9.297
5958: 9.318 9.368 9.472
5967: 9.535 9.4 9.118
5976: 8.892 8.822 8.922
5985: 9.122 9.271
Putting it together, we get -1.7 Angstrom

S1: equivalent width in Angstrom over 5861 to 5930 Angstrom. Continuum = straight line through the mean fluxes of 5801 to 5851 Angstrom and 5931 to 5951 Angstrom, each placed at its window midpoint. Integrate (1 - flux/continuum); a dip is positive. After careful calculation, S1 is 3.9 Angstrom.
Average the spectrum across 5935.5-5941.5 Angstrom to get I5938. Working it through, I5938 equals 9.27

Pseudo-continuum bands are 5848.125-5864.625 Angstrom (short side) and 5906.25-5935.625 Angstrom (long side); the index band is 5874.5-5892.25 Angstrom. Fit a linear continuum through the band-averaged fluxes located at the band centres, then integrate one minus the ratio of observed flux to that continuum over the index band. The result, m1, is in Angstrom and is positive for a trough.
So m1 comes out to 1.9 Angstrom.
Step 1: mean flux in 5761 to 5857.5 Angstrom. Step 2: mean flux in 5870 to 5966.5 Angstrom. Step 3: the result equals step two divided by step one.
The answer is 0.94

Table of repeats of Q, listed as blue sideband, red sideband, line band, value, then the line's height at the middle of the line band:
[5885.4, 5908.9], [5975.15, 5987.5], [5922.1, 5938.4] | -1.6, 8.59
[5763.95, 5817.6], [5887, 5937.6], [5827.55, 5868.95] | -1.9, 9.21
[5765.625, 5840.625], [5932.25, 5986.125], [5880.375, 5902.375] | 2.9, 9.4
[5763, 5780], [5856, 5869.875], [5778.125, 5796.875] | 0.7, 9.7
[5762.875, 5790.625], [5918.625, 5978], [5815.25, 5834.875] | -0.8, 9.5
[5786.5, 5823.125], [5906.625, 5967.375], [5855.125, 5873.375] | 0.1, 9.39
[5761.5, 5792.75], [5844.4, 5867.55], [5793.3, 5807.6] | 0.0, 9.54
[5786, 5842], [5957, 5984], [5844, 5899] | 3.0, 9.45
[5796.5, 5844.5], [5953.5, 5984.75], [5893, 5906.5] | 1.3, 9.41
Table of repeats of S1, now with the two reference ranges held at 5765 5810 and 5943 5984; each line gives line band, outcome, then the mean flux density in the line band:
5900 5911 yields 0.4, 8.96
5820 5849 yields -1.3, 9.85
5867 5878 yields 0.2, 9.22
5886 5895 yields 1.5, 7.78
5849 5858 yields -0.1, 9.47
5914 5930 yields -0.2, 9.43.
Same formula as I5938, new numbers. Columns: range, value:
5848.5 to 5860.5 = 9.47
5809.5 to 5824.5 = 9.49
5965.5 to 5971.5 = 9.47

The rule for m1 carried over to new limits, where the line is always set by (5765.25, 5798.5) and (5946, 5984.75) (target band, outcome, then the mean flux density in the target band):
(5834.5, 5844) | -0.30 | 9.74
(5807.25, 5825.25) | 0.02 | 9.47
